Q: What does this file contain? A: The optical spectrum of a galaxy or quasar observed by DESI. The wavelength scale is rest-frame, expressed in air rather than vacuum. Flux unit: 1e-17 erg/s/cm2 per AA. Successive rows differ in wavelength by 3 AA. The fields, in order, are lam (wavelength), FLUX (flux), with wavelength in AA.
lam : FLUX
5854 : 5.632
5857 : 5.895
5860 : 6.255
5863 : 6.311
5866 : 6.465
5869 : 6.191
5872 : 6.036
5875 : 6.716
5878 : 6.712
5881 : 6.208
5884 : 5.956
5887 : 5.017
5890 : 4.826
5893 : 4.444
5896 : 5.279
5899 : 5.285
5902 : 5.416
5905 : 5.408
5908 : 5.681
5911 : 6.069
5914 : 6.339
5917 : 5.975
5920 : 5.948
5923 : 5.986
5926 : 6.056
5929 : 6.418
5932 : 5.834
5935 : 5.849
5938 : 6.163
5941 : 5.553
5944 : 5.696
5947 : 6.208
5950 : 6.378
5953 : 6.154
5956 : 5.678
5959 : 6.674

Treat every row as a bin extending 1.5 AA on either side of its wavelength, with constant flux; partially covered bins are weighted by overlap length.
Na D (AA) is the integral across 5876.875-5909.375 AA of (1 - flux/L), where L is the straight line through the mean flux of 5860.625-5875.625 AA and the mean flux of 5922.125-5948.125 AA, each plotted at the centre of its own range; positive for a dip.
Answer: 3.8 AA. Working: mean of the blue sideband 6.32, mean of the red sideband 5.97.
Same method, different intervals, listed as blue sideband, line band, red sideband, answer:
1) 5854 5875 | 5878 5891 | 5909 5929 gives 1.0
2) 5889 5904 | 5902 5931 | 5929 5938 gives -2.0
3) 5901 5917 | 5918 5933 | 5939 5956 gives -0.4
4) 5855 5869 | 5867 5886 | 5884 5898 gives -2.3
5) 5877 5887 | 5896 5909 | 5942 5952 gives 1.4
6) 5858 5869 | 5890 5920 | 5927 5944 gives 2.8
